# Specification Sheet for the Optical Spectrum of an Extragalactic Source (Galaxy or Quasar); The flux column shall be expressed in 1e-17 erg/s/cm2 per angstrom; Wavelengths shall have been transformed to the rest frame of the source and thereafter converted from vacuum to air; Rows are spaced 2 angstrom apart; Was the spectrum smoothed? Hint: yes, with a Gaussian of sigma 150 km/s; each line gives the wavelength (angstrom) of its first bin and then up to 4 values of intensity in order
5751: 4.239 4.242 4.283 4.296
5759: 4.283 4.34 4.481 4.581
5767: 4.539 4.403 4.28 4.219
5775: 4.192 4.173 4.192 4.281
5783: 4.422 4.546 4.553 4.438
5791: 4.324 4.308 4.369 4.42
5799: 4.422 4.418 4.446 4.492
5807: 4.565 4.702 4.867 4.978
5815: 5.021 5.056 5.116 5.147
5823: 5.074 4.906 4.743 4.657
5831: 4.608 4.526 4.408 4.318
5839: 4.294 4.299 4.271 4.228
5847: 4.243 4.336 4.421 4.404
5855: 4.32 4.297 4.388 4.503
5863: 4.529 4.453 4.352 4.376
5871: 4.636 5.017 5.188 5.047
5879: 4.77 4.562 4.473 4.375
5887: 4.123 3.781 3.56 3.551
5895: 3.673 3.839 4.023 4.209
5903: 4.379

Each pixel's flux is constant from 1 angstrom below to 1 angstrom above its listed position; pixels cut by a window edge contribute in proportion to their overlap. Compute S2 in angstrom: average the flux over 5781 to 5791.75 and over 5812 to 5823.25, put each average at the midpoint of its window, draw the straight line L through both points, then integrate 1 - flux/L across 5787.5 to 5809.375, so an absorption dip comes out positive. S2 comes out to 1.1 angstrom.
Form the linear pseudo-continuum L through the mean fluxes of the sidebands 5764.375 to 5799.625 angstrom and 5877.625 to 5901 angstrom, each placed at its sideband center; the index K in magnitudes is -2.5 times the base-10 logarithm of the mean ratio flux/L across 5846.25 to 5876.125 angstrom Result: -0.09 mag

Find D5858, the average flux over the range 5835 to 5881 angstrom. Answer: 4.49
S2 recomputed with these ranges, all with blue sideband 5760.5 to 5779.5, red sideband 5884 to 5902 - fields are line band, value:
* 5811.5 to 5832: -3.8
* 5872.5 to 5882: -2.3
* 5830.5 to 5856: -1.7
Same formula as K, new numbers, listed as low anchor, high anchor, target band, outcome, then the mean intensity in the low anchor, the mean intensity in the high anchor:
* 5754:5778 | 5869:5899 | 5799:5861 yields -0.062 mag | 4.34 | 4.32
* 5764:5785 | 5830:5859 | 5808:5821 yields -0.145 mag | 4.34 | 4.36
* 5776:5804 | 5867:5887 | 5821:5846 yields -0.007 mag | 4.38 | 4.67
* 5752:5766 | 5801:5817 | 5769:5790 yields 0.043 mag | 4.36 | 4.73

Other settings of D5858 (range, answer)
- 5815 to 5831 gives 4.94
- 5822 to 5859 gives 4.46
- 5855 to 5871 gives 4.42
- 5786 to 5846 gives 4.6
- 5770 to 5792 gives 4.33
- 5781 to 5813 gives 4.5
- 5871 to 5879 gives 4.99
